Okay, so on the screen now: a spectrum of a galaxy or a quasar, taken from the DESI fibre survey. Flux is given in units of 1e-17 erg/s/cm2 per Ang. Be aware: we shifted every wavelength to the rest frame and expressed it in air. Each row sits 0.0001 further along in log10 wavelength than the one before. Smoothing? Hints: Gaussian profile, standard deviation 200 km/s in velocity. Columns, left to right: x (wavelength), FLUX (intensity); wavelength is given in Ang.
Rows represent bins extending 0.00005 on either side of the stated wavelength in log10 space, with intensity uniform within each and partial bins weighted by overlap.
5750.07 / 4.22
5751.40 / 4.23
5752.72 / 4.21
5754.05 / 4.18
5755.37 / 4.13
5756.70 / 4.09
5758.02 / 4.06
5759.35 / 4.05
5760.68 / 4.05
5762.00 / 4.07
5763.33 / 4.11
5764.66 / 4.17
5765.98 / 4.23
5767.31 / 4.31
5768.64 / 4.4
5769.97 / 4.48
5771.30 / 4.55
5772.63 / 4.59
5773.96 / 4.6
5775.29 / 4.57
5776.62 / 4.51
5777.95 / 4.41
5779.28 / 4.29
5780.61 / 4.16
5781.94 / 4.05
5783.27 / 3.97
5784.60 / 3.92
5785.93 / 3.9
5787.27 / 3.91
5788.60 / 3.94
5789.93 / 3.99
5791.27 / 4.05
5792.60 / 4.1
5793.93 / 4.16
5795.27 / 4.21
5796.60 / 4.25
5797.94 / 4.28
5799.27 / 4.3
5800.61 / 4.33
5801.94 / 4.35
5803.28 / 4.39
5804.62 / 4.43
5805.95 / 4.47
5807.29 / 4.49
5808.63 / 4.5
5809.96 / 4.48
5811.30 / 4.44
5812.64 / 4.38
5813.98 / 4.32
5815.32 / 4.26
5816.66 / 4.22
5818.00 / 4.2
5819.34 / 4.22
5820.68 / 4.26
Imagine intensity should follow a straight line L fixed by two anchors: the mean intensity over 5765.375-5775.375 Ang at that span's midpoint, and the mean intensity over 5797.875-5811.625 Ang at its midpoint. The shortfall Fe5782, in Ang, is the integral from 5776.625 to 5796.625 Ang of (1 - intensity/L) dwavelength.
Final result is 1.53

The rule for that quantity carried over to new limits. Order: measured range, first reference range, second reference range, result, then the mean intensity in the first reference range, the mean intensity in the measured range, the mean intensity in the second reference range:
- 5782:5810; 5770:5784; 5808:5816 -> 1.18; 4.37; 4.2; 4.4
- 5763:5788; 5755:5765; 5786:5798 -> -1.16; 4.09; 4.27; 4.08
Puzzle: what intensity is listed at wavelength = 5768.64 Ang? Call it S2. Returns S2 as 4.4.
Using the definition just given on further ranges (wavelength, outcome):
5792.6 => 4.1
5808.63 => 4.5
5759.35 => 4.05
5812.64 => 4.38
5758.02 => 4.06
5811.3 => 4.44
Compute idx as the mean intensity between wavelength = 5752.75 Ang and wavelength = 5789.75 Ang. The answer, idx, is 4.21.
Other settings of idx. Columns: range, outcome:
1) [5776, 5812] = 4.23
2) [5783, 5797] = 4.03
